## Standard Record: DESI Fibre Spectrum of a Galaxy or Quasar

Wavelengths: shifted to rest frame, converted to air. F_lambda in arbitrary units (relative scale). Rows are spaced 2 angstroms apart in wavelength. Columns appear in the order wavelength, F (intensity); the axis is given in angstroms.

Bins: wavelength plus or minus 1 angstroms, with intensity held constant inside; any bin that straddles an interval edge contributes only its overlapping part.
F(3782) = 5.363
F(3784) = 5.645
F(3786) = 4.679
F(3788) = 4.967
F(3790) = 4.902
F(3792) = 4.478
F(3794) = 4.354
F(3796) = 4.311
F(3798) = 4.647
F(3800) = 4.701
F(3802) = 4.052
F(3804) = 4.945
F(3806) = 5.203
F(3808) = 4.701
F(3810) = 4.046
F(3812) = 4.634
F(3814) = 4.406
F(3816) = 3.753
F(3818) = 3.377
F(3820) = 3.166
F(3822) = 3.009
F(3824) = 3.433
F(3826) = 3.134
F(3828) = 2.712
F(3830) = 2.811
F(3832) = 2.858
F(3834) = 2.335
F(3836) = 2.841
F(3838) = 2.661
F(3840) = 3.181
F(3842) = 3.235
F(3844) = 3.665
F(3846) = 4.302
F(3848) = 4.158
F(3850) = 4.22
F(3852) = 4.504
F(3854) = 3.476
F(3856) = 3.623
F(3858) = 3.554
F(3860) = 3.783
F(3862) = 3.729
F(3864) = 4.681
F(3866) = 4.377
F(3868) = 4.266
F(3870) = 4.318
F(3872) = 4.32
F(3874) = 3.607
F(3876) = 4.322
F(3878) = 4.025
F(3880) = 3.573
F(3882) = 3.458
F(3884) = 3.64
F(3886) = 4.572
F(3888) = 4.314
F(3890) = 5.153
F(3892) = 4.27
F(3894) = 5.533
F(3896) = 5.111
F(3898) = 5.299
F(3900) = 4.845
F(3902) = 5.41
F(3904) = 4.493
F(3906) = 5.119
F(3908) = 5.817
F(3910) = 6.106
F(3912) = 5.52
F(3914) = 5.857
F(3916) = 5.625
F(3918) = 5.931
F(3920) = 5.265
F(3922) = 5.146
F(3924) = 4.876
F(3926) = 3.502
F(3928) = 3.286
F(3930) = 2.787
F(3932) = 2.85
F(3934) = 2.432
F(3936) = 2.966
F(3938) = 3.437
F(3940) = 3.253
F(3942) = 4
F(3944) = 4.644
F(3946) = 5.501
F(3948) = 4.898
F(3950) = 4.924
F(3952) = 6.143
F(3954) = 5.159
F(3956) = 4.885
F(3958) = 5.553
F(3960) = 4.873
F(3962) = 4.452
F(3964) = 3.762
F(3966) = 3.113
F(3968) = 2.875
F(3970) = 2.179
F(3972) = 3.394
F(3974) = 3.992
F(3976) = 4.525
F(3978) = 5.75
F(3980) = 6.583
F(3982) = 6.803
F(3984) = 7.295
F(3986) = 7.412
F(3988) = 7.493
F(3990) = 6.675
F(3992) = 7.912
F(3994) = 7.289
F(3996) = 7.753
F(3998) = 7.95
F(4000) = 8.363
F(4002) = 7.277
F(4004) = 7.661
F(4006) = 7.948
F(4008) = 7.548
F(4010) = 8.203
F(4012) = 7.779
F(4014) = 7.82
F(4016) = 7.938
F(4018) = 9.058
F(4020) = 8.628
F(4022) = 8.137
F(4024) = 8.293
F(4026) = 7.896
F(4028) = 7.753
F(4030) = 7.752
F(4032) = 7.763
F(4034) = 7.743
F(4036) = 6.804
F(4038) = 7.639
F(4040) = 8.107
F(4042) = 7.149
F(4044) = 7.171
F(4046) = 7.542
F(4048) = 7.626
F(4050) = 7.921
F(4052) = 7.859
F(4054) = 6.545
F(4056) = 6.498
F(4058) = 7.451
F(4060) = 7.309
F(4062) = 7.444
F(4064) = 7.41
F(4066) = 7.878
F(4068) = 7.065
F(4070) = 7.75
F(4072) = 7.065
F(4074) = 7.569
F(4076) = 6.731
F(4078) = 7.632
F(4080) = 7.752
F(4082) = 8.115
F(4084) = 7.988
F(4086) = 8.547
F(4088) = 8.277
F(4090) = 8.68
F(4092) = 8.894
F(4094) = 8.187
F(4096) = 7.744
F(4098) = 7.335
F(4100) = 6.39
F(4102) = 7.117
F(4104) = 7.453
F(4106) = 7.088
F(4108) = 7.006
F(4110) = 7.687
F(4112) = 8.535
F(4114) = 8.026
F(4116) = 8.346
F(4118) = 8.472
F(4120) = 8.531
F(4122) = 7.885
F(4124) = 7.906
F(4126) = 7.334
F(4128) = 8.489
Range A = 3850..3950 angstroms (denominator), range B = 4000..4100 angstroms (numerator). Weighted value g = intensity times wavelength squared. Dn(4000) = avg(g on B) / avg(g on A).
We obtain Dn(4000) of 1.90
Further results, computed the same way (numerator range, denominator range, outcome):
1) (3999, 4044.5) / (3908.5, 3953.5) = 1.82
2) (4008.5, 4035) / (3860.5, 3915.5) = 1.85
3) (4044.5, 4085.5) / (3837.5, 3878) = 2.12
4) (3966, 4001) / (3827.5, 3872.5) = 1.78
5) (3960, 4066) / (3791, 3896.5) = 1.92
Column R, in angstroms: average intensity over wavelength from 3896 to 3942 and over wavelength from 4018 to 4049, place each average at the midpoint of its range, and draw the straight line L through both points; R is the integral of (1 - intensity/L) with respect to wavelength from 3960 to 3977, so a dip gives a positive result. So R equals 6.6 angstroms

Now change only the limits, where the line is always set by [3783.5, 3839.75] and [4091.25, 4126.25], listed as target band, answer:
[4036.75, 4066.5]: -1.65 angstroms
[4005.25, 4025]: -4.73 angstroms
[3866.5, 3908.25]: 3.39 angstroms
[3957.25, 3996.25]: 4.23 angstroms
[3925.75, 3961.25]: 9.25 angstroms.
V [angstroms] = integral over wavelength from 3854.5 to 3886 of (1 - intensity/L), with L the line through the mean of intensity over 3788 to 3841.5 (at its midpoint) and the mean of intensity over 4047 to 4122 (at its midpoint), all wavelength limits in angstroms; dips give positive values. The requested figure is 4.4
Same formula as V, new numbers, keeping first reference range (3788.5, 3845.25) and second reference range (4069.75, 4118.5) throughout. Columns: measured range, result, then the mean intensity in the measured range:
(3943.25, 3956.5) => 1.2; 5.19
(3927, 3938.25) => 5.2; 2.93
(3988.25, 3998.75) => -2.0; 7.5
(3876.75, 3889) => 2.1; 3.94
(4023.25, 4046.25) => -2.4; 7.63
